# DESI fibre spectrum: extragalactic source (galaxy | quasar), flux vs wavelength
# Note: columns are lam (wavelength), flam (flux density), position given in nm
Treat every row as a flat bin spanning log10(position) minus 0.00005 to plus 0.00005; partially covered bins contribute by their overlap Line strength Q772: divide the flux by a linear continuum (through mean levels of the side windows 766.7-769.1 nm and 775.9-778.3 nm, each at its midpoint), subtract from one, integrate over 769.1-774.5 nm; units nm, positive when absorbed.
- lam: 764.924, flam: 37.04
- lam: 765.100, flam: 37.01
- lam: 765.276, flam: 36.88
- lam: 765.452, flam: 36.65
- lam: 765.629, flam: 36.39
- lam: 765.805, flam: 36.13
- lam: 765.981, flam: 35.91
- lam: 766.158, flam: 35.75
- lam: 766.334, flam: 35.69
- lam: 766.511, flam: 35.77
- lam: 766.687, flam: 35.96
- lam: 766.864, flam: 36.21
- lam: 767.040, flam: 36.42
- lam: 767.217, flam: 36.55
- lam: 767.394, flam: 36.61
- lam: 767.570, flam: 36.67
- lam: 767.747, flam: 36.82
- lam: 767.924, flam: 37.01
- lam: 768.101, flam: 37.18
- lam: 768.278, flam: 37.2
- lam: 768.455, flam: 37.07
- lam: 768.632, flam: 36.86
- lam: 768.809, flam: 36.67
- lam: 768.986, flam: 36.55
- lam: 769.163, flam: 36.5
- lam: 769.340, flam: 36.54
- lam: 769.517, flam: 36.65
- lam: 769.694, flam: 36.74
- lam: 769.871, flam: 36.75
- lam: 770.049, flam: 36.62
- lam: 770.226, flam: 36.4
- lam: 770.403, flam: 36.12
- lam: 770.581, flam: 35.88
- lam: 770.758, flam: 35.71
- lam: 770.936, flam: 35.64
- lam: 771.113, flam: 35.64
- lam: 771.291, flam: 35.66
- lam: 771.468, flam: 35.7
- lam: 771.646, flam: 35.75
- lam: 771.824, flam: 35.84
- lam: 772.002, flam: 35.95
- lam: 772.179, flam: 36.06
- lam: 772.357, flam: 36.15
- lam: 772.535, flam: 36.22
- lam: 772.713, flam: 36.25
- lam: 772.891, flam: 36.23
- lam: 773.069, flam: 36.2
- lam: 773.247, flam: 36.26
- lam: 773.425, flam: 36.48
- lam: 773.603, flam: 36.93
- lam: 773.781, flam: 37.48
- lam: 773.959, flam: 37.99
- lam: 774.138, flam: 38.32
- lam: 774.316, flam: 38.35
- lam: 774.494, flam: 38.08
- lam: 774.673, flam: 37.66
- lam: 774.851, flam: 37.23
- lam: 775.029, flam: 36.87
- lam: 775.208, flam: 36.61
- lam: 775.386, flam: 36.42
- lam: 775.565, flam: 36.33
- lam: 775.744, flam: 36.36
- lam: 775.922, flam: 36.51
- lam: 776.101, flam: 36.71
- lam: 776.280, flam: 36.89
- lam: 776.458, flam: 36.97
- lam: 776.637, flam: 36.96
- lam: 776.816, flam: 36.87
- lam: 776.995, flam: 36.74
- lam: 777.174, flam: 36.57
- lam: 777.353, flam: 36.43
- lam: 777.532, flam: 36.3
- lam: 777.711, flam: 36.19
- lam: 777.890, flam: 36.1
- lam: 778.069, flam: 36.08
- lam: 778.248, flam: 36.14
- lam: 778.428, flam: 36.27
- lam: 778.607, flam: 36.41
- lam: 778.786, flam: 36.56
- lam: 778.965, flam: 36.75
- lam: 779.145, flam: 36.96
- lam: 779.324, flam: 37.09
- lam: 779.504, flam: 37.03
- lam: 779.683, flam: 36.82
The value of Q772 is 0.03 nm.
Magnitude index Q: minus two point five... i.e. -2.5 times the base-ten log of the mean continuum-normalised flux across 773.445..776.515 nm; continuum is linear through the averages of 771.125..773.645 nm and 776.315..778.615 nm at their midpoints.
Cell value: -0.026 mag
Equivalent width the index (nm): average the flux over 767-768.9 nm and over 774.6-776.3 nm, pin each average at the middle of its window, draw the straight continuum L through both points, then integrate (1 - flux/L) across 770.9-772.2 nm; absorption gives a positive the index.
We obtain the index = 0.04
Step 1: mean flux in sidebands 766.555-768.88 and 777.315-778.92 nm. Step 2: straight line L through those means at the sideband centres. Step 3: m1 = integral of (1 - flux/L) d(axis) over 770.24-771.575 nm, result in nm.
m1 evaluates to 0.03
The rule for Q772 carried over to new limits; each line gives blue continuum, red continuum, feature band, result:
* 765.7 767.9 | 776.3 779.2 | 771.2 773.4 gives 0.021 nm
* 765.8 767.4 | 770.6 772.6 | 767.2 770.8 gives -0.068 nm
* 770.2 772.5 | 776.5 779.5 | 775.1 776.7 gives -0.013 nm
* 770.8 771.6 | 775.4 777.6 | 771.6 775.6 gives -0.076 nm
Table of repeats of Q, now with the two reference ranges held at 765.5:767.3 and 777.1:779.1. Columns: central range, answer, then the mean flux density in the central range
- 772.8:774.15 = -0.02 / 36.9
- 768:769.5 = -0.02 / 36.8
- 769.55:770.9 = 0.00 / 36.3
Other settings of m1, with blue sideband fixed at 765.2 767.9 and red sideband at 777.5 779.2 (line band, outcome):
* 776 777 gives -0.01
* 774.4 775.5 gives -0.02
